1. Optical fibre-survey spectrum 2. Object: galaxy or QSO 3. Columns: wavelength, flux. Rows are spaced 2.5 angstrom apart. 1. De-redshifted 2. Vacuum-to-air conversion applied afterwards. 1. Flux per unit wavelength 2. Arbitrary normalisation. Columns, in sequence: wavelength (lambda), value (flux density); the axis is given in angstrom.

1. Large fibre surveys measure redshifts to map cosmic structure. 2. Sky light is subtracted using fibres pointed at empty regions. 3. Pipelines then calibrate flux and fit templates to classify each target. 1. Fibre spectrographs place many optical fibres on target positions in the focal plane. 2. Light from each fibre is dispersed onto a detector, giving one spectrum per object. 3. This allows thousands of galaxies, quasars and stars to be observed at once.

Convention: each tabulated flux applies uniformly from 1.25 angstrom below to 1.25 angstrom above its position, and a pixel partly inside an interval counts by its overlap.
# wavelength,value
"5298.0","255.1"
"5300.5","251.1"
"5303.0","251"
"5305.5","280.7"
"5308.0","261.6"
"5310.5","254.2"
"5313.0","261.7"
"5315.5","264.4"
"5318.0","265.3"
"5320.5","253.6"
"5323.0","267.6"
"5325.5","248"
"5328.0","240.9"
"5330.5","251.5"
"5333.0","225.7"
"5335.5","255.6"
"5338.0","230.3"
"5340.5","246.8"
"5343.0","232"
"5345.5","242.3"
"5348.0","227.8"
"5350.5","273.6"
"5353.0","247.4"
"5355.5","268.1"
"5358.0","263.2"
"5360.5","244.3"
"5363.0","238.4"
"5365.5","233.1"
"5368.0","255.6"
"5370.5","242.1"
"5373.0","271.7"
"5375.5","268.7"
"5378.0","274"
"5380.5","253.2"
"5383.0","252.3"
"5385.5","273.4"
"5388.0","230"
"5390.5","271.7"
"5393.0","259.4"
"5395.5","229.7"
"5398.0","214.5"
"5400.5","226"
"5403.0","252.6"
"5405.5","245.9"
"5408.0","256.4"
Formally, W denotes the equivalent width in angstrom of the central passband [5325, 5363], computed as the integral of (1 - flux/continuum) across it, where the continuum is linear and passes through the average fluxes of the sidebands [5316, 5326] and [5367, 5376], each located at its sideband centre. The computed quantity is 1.9 angstrom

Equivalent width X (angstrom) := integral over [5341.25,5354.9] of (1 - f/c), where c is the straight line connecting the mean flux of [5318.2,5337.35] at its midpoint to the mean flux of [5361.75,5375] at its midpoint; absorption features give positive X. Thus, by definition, 0.2 angstrom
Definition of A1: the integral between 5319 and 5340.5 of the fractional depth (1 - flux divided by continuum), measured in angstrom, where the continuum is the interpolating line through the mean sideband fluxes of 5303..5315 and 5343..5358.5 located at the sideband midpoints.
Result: 0.9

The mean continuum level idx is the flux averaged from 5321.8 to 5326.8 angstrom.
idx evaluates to 258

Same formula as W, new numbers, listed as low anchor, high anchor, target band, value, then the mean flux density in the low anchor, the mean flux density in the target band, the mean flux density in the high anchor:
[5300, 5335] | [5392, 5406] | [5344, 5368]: -0.2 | 256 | 249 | 237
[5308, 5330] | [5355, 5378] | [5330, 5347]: 1.1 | 257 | 240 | 255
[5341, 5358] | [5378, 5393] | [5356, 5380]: -0.1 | 250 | 255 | 258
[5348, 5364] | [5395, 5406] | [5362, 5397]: -1.6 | 254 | 254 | 233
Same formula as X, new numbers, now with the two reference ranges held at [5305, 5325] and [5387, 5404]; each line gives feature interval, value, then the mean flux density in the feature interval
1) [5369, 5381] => -0.79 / 262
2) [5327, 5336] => 0.54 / 242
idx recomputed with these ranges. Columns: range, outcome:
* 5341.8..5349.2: 234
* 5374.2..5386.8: 264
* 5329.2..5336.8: 244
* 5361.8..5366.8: 236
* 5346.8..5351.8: 251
